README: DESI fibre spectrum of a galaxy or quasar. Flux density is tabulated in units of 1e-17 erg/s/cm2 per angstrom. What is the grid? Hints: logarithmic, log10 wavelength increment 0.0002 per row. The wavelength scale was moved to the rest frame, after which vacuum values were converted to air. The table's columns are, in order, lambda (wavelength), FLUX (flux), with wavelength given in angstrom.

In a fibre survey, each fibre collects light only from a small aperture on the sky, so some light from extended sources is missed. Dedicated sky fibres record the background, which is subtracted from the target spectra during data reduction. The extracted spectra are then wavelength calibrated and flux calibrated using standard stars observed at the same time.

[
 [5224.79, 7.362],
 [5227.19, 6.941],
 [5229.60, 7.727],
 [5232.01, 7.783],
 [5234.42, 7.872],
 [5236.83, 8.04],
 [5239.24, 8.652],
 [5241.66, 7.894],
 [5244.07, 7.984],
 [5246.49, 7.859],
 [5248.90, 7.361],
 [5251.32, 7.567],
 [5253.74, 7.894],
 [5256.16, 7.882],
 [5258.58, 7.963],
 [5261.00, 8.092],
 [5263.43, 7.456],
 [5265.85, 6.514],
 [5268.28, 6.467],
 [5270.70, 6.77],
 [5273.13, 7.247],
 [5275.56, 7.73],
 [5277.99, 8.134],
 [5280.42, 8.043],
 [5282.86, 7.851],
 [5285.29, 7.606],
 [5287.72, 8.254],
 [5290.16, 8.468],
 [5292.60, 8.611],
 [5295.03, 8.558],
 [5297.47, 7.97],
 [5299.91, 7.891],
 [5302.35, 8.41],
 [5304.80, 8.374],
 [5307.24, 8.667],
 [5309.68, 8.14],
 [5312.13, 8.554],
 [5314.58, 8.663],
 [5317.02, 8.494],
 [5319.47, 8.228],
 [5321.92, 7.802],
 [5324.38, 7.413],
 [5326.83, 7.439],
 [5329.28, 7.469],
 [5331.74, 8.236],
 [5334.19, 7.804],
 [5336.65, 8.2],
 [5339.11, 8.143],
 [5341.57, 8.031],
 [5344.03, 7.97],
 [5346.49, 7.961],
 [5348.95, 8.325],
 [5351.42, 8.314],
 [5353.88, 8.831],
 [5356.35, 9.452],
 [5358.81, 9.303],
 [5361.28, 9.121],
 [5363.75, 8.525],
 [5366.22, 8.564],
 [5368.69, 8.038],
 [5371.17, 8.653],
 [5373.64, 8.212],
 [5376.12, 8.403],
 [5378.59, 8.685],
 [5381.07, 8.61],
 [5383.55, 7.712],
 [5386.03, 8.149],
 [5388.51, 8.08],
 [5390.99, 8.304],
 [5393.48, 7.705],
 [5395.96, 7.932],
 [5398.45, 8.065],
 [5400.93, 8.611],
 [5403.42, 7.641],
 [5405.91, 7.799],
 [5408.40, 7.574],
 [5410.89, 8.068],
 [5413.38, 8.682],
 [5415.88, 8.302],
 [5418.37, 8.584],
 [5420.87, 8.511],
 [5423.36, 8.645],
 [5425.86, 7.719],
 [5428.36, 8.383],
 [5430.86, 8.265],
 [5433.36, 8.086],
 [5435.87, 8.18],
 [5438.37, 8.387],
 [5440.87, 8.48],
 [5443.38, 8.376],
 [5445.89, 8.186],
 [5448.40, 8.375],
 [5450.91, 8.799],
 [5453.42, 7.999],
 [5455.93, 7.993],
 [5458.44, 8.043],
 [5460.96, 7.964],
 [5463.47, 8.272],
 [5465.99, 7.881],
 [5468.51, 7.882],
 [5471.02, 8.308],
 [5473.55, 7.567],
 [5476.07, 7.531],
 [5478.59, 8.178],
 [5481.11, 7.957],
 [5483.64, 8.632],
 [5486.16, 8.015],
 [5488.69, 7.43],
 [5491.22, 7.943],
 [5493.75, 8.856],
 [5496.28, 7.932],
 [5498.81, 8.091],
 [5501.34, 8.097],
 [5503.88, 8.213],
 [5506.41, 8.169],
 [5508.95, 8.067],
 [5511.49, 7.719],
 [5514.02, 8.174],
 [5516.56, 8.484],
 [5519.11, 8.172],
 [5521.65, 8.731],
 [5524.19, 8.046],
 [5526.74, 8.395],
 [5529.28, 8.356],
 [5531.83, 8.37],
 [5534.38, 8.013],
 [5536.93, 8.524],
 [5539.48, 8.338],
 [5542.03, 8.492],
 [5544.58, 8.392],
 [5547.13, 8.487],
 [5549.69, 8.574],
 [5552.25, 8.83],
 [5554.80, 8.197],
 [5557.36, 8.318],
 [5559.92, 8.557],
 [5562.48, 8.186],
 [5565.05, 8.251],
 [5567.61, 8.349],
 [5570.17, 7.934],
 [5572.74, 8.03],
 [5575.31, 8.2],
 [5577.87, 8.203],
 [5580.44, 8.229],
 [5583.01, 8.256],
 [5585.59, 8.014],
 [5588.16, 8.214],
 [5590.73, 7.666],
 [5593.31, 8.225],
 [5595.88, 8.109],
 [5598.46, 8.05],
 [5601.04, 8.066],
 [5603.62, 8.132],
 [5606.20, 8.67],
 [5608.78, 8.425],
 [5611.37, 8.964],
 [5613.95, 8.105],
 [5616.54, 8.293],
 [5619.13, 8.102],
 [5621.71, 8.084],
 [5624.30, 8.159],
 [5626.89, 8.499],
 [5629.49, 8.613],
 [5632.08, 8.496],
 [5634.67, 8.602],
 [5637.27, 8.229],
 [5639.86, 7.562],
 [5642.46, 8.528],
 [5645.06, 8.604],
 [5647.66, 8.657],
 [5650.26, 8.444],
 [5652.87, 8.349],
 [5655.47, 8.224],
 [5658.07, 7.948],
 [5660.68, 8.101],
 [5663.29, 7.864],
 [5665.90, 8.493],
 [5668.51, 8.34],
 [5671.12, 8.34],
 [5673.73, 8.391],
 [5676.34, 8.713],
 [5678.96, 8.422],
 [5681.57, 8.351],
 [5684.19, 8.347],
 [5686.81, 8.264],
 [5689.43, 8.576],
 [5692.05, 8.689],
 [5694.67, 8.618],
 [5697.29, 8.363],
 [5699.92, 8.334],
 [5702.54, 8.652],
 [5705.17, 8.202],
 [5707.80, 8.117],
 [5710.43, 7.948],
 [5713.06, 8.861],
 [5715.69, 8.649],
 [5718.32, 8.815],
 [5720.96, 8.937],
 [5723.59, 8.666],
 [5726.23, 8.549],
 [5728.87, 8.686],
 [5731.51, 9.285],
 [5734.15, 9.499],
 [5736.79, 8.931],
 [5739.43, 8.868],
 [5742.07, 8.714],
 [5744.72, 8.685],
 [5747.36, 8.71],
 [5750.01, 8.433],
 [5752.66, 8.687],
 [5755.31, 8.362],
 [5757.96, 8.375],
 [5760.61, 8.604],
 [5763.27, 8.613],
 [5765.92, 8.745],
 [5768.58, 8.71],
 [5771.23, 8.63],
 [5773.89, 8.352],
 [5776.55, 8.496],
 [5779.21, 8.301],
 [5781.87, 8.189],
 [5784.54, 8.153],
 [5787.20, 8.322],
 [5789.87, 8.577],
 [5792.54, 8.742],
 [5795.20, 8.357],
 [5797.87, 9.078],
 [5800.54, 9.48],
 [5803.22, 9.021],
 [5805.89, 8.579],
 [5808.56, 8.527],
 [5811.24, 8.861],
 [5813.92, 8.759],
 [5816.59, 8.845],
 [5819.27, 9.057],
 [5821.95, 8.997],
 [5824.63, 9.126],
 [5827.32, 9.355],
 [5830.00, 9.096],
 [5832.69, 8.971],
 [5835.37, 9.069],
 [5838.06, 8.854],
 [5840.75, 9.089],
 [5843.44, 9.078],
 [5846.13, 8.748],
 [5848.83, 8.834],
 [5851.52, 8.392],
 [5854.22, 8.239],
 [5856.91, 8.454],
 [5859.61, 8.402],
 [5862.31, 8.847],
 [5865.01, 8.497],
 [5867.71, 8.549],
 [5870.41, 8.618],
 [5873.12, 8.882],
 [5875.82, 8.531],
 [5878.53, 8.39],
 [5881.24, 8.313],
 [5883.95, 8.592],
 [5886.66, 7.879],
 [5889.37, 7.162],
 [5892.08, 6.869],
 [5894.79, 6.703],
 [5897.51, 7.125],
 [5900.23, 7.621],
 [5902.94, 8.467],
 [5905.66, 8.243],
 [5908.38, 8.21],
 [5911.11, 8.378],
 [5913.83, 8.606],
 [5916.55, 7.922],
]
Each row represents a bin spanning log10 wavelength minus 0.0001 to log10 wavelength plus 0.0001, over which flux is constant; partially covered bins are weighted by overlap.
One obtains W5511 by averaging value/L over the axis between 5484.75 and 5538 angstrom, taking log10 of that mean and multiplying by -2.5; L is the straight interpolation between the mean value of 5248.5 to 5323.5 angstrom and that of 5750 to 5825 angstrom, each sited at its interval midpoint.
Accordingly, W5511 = 0.01 mag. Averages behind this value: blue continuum 7.93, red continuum 8.65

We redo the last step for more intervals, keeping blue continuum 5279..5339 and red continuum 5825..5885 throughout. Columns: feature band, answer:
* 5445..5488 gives 0.03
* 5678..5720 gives 0.01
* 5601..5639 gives 0.01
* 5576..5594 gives 0.04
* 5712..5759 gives -0.02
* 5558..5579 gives 0.03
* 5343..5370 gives -0.05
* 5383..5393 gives 0.02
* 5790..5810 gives -0.02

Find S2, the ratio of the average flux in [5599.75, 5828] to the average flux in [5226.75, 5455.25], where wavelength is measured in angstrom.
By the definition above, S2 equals 1.05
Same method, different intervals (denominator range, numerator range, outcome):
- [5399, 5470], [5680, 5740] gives 1.05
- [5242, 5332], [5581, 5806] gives 1.07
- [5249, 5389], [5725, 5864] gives 1.08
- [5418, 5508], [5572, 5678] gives 1.01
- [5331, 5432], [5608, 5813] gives 1.03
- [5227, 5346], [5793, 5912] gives 1.08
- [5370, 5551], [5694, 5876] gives 1.06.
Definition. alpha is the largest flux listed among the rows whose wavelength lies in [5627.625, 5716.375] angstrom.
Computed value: 8.861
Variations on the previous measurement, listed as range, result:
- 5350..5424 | 9.452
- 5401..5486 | 8.799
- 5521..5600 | 8.83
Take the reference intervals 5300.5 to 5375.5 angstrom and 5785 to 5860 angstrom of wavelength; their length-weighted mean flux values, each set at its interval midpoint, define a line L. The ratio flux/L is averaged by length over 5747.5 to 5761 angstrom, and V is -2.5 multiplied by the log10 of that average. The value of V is 0.03 mag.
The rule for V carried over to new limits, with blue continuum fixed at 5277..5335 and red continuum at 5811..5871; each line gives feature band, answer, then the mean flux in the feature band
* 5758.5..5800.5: 0.02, 8.55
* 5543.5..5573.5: 0.01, 8.35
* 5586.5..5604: 0.06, 8.06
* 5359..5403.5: -0.01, 8.32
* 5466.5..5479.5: 0.06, 7.89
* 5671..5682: 0.02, 8.47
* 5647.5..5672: 0.04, 8.26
